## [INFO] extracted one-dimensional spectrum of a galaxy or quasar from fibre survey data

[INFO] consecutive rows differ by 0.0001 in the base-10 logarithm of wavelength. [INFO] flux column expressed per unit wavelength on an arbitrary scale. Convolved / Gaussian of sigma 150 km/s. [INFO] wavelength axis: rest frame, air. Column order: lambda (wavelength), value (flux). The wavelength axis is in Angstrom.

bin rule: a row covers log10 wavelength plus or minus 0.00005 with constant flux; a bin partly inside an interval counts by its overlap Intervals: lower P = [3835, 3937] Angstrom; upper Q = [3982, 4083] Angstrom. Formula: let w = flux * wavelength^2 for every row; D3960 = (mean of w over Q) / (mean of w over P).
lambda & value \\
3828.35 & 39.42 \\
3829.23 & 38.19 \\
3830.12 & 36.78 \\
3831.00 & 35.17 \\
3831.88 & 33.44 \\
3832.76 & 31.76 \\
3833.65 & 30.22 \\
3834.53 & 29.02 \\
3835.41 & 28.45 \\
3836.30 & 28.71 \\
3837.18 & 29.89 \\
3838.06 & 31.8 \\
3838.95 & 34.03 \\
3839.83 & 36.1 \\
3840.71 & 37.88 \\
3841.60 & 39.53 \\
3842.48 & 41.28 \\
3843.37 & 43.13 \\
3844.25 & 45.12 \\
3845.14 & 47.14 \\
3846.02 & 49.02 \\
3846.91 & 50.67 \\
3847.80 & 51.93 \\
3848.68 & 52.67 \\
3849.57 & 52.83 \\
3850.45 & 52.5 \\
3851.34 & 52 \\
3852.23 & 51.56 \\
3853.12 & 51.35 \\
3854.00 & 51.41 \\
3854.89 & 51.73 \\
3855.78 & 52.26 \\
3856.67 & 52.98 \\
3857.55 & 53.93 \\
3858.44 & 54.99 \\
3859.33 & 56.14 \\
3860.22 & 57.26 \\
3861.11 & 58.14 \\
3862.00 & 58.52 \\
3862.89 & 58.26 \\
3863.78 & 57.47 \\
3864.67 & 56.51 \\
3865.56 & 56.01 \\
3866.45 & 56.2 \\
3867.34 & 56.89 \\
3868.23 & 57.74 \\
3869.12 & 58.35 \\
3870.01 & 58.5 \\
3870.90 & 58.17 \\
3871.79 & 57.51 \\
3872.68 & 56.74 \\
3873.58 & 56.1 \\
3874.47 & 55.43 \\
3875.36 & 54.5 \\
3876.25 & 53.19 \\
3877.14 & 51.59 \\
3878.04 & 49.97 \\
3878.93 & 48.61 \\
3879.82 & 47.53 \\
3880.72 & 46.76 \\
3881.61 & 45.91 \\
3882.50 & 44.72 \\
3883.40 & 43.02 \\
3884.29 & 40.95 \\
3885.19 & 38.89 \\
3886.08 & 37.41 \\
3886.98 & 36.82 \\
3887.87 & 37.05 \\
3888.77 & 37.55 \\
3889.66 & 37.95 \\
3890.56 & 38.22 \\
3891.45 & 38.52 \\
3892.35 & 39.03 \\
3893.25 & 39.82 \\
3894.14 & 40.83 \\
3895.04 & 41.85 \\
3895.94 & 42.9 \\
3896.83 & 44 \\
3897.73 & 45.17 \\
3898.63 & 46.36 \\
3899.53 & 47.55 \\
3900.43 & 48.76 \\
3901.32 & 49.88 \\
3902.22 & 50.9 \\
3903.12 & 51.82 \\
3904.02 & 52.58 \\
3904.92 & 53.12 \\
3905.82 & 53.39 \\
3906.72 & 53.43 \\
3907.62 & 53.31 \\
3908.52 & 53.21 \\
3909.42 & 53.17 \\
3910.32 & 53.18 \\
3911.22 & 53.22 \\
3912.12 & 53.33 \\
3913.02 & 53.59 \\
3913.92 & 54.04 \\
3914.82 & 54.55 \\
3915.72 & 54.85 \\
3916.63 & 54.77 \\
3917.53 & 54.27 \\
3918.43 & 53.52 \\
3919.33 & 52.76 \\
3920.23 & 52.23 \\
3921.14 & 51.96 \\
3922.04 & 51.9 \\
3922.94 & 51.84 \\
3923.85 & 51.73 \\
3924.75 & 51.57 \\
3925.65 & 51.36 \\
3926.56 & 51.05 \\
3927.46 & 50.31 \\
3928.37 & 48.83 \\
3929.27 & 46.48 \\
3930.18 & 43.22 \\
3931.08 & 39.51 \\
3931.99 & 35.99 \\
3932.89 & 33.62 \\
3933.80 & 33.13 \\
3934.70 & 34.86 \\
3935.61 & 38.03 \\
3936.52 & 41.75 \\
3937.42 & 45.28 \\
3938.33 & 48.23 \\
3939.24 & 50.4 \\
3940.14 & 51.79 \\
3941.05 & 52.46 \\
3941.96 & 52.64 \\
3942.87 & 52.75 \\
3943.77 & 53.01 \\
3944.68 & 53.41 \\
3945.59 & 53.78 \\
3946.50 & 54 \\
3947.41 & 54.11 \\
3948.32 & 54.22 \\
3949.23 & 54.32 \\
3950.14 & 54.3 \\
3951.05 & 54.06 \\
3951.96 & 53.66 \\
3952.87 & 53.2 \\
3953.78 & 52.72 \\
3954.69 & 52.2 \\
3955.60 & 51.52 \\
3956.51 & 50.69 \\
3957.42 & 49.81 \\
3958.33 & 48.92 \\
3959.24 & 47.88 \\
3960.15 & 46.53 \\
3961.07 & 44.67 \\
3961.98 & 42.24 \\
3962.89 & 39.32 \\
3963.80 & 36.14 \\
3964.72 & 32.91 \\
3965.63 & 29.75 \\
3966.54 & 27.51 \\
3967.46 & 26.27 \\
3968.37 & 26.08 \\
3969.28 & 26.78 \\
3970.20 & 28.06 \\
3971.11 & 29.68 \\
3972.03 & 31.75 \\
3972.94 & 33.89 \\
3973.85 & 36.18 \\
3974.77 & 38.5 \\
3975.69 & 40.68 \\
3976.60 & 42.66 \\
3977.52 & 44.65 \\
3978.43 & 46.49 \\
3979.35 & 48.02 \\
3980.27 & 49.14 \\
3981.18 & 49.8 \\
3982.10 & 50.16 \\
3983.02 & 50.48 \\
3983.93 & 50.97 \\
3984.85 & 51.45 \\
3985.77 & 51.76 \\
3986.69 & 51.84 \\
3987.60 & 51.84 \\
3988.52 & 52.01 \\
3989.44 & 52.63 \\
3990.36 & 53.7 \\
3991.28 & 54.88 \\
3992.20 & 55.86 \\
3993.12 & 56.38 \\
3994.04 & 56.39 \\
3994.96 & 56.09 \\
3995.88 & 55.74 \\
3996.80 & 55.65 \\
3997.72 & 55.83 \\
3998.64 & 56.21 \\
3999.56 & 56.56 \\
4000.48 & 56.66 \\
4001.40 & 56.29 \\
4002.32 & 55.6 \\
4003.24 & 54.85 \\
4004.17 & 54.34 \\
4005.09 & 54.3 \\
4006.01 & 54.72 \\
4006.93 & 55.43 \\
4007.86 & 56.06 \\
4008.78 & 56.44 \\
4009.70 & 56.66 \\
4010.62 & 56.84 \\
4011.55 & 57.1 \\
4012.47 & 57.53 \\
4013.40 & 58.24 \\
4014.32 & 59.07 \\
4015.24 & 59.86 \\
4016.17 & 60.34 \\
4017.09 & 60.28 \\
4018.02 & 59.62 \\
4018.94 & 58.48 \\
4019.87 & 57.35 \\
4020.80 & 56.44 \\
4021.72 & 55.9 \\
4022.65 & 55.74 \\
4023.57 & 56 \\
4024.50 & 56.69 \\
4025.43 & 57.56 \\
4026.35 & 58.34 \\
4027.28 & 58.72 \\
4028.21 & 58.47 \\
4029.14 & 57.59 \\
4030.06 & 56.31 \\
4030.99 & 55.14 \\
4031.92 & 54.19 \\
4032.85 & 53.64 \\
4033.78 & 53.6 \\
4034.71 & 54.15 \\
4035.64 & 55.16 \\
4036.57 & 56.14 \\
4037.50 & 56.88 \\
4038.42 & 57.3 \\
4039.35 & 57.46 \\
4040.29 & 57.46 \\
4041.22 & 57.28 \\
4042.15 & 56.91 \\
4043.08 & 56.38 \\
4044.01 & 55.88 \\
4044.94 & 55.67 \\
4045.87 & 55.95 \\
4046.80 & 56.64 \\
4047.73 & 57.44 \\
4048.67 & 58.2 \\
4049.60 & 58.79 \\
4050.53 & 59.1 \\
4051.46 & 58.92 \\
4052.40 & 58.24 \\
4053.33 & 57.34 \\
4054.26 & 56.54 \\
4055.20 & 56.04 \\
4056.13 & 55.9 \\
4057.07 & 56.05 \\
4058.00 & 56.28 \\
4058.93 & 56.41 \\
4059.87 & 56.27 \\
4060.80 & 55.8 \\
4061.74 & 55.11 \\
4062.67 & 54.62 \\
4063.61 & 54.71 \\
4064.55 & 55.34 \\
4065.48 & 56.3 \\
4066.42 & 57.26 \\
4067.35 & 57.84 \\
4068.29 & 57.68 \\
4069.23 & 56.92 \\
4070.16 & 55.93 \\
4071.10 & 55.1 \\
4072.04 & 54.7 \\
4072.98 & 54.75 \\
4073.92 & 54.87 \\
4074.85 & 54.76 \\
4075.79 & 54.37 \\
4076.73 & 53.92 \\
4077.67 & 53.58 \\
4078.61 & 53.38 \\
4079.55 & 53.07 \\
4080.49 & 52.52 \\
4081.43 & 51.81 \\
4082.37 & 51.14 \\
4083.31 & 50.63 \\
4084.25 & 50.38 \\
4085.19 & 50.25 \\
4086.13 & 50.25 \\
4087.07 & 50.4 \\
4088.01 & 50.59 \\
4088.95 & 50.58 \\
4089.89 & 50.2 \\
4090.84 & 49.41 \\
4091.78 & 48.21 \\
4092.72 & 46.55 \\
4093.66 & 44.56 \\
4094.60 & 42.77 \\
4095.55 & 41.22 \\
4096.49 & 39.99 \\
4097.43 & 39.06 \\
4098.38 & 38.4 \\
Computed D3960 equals 1.25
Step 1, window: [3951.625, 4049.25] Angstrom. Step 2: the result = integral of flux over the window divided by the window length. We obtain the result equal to 51.4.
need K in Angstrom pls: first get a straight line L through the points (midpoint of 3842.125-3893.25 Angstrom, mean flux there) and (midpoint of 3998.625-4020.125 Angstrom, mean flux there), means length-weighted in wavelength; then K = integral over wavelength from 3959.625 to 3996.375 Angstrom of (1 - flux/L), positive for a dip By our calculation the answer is 7.80 Angstrom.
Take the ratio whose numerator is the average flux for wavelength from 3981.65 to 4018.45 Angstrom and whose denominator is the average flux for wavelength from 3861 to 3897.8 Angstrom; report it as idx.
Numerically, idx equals 1.14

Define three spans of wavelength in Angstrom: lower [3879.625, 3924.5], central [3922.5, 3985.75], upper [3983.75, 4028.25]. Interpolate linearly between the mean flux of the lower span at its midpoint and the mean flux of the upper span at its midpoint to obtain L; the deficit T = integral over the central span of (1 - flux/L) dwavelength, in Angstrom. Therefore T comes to 8.3 Angstrom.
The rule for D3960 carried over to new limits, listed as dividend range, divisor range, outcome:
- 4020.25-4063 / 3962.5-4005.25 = 1.26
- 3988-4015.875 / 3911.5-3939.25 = 1.21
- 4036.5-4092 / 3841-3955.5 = 1.20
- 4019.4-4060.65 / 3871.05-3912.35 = 1.29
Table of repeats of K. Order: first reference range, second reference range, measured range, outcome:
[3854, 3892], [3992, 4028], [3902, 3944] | 2.6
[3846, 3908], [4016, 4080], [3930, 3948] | 2.1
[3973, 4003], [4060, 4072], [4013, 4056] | -2.5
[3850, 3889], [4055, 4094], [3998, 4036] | -2.7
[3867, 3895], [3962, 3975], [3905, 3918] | -3.7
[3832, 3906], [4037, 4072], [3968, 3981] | 3.7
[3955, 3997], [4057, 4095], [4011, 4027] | -3.2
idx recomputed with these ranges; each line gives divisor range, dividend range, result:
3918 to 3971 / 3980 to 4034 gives 1.21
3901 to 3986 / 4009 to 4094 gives 1.18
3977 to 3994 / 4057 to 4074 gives 1.09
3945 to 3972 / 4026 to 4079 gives 1.28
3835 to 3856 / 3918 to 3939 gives 1.04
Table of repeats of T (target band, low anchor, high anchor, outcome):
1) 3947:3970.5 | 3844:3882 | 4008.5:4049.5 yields 4.95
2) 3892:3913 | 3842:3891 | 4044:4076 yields 1.11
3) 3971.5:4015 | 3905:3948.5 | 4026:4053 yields 1.69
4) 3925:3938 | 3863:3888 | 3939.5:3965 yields 1.99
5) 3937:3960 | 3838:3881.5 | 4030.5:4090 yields 0.53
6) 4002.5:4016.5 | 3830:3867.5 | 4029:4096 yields -1.17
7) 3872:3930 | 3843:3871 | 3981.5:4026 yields 6.12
